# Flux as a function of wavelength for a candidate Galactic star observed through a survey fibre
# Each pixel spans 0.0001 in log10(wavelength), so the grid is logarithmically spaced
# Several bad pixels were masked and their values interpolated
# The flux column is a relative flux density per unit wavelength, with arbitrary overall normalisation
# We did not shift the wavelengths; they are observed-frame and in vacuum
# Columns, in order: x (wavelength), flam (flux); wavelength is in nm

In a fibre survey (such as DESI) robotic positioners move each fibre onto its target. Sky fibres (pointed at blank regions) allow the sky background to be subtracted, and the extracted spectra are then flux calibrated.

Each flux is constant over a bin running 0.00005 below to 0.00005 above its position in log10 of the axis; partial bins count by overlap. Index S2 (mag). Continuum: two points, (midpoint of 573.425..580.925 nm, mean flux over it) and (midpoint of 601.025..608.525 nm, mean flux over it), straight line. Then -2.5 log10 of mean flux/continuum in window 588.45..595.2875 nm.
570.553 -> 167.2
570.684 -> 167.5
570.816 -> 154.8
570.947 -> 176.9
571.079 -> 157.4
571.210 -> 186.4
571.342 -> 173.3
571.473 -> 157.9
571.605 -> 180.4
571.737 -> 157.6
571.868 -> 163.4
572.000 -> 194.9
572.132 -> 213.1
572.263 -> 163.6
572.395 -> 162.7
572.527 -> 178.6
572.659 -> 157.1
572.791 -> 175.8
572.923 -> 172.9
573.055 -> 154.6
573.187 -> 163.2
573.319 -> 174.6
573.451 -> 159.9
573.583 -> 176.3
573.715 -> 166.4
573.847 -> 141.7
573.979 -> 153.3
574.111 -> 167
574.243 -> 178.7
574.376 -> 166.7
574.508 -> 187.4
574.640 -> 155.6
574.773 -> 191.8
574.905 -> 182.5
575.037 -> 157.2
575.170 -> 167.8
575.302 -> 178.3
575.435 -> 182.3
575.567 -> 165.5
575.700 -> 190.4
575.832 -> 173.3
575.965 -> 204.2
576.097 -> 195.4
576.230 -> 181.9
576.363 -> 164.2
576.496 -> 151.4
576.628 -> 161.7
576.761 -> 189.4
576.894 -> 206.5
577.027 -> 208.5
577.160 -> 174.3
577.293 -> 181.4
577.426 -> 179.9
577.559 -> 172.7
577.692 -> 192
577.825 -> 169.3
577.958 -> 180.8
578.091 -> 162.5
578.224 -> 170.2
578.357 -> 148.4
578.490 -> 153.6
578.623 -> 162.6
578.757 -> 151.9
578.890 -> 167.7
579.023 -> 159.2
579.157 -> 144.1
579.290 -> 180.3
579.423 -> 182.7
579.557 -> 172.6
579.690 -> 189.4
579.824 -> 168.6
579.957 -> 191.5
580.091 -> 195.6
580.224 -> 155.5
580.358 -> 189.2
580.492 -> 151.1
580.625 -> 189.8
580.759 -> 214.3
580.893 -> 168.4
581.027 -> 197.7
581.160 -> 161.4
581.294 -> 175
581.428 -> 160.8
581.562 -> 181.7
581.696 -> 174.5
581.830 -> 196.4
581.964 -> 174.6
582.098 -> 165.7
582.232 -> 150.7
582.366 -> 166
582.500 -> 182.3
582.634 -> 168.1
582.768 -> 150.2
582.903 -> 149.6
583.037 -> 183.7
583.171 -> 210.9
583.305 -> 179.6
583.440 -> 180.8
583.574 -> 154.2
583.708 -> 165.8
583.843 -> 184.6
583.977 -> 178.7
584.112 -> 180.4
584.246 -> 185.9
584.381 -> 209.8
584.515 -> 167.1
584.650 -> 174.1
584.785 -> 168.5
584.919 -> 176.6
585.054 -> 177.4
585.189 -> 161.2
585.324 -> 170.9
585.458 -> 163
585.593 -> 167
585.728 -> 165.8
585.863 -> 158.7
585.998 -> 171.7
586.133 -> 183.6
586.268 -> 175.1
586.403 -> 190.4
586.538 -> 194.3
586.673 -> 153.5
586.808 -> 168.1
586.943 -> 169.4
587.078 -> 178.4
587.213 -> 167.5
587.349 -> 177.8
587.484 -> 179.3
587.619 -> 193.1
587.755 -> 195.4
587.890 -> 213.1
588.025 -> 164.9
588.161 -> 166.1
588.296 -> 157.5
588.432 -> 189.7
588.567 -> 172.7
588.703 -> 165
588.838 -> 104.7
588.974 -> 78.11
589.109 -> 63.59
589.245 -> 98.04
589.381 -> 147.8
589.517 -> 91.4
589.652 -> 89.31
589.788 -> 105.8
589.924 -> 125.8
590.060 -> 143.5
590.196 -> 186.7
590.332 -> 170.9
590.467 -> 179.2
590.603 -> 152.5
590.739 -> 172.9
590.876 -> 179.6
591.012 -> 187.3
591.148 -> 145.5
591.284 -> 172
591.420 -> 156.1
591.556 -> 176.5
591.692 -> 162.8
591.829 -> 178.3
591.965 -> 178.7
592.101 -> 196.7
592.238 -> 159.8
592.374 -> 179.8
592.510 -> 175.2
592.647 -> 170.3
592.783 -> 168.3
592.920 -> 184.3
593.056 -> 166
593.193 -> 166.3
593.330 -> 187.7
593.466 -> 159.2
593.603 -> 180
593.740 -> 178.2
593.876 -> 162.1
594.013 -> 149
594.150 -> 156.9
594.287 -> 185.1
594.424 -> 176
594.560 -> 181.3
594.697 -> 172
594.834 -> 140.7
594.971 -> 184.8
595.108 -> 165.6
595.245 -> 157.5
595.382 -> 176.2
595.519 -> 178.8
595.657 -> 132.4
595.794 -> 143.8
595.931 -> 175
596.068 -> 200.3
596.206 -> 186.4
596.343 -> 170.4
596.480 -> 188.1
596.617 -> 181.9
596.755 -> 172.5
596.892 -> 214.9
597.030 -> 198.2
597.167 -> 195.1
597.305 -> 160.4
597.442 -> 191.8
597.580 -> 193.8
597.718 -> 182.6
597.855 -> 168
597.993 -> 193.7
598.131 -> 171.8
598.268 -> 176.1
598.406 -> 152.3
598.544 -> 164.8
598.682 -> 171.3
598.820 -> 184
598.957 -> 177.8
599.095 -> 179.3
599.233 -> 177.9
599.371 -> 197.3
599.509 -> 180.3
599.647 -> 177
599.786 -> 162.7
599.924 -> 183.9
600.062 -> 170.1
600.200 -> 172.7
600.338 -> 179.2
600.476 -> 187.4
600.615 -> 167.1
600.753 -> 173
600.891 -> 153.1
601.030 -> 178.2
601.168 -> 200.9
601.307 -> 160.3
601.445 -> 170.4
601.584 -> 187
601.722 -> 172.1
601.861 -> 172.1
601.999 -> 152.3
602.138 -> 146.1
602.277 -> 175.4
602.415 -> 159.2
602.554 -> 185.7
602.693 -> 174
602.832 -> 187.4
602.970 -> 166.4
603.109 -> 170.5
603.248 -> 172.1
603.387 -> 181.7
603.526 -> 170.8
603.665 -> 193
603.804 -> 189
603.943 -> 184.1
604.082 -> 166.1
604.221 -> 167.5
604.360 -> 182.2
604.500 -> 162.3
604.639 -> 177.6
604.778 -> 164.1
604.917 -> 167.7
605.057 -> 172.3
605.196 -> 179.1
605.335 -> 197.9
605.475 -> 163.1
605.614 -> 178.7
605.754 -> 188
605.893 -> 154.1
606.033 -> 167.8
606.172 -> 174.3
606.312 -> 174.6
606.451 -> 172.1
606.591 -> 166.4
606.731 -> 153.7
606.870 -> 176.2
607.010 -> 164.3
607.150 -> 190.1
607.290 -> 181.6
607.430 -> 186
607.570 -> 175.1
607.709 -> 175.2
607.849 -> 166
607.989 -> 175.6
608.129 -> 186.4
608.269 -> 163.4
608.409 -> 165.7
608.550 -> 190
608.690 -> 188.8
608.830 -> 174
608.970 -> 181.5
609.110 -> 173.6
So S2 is 0.10 mag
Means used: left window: 174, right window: 174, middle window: 158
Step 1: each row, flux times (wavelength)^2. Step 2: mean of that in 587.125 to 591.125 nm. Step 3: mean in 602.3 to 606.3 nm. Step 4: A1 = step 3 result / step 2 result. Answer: 1.2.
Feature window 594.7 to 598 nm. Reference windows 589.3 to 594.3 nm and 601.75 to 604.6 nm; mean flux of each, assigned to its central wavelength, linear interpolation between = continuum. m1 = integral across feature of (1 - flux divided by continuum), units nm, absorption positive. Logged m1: -0.200 nm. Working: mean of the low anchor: 163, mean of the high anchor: 173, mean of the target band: 177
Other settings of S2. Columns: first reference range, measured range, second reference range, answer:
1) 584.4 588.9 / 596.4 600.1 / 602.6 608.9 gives -0.04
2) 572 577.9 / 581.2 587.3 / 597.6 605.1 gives 0.01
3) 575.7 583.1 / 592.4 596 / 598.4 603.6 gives 0.04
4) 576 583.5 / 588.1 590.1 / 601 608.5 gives 0.35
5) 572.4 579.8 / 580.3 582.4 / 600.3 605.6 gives -0.02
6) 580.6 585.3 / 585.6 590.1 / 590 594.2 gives 0.12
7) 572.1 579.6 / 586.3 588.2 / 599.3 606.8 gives -0.04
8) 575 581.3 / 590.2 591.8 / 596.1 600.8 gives 0.05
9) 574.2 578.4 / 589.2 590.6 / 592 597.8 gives 0.28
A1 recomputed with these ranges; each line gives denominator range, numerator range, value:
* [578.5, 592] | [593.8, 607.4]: 1.10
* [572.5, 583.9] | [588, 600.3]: 1.01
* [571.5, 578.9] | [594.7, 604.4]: 1.10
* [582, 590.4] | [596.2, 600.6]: 1.15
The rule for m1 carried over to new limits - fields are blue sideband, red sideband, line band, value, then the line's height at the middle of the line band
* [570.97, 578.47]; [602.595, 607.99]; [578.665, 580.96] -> -0.01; 174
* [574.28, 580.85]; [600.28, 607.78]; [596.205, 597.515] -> -0.09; 174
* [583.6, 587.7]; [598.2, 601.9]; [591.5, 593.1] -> 0.00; 175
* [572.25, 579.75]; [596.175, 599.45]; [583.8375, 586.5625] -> 0.00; 176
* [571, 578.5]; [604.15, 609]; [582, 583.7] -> 0.04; 174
